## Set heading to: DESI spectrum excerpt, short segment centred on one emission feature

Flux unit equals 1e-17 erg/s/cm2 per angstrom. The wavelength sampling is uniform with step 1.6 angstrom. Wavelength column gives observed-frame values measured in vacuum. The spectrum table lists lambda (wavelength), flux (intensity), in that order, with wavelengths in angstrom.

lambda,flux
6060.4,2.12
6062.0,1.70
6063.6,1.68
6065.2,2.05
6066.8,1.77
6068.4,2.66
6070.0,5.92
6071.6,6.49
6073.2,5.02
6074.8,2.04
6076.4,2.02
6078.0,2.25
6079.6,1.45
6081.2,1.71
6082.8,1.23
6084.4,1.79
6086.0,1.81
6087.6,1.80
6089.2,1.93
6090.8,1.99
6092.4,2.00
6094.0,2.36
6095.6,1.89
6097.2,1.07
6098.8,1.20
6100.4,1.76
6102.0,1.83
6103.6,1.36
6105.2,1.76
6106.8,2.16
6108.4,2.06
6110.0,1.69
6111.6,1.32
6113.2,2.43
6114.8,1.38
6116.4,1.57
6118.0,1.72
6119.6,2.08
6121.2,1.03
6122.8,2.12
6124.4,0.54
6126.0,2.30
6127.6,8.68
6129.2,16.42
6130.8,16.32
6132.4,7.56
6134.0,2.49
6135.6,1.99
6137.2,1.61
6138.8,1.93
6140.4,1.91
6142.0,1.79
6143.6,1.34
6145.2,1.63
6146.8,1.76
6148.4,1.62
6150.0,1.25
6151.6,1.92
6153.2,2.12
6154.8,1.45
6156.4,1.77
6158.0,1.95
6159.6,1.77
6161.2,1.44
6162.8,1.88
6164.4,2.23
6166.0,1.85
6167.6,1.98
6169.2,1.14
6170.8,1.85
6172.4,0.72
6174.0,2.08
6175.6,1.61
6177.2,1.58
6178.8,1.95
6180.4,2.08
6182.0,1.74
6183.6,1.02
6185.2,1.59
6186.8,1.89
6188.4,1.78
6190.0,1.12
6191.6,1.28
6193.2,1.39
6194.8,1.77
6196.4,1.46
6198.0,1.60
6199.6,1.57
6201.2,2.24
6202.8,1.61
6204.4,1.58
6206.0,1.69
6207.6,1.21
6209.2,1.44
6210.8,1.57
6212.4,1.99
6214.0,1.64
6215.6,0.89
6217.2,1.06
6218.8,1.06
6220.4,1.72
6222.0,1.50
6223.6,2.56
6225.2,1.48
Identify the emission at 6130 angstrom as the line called [O III] 5007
